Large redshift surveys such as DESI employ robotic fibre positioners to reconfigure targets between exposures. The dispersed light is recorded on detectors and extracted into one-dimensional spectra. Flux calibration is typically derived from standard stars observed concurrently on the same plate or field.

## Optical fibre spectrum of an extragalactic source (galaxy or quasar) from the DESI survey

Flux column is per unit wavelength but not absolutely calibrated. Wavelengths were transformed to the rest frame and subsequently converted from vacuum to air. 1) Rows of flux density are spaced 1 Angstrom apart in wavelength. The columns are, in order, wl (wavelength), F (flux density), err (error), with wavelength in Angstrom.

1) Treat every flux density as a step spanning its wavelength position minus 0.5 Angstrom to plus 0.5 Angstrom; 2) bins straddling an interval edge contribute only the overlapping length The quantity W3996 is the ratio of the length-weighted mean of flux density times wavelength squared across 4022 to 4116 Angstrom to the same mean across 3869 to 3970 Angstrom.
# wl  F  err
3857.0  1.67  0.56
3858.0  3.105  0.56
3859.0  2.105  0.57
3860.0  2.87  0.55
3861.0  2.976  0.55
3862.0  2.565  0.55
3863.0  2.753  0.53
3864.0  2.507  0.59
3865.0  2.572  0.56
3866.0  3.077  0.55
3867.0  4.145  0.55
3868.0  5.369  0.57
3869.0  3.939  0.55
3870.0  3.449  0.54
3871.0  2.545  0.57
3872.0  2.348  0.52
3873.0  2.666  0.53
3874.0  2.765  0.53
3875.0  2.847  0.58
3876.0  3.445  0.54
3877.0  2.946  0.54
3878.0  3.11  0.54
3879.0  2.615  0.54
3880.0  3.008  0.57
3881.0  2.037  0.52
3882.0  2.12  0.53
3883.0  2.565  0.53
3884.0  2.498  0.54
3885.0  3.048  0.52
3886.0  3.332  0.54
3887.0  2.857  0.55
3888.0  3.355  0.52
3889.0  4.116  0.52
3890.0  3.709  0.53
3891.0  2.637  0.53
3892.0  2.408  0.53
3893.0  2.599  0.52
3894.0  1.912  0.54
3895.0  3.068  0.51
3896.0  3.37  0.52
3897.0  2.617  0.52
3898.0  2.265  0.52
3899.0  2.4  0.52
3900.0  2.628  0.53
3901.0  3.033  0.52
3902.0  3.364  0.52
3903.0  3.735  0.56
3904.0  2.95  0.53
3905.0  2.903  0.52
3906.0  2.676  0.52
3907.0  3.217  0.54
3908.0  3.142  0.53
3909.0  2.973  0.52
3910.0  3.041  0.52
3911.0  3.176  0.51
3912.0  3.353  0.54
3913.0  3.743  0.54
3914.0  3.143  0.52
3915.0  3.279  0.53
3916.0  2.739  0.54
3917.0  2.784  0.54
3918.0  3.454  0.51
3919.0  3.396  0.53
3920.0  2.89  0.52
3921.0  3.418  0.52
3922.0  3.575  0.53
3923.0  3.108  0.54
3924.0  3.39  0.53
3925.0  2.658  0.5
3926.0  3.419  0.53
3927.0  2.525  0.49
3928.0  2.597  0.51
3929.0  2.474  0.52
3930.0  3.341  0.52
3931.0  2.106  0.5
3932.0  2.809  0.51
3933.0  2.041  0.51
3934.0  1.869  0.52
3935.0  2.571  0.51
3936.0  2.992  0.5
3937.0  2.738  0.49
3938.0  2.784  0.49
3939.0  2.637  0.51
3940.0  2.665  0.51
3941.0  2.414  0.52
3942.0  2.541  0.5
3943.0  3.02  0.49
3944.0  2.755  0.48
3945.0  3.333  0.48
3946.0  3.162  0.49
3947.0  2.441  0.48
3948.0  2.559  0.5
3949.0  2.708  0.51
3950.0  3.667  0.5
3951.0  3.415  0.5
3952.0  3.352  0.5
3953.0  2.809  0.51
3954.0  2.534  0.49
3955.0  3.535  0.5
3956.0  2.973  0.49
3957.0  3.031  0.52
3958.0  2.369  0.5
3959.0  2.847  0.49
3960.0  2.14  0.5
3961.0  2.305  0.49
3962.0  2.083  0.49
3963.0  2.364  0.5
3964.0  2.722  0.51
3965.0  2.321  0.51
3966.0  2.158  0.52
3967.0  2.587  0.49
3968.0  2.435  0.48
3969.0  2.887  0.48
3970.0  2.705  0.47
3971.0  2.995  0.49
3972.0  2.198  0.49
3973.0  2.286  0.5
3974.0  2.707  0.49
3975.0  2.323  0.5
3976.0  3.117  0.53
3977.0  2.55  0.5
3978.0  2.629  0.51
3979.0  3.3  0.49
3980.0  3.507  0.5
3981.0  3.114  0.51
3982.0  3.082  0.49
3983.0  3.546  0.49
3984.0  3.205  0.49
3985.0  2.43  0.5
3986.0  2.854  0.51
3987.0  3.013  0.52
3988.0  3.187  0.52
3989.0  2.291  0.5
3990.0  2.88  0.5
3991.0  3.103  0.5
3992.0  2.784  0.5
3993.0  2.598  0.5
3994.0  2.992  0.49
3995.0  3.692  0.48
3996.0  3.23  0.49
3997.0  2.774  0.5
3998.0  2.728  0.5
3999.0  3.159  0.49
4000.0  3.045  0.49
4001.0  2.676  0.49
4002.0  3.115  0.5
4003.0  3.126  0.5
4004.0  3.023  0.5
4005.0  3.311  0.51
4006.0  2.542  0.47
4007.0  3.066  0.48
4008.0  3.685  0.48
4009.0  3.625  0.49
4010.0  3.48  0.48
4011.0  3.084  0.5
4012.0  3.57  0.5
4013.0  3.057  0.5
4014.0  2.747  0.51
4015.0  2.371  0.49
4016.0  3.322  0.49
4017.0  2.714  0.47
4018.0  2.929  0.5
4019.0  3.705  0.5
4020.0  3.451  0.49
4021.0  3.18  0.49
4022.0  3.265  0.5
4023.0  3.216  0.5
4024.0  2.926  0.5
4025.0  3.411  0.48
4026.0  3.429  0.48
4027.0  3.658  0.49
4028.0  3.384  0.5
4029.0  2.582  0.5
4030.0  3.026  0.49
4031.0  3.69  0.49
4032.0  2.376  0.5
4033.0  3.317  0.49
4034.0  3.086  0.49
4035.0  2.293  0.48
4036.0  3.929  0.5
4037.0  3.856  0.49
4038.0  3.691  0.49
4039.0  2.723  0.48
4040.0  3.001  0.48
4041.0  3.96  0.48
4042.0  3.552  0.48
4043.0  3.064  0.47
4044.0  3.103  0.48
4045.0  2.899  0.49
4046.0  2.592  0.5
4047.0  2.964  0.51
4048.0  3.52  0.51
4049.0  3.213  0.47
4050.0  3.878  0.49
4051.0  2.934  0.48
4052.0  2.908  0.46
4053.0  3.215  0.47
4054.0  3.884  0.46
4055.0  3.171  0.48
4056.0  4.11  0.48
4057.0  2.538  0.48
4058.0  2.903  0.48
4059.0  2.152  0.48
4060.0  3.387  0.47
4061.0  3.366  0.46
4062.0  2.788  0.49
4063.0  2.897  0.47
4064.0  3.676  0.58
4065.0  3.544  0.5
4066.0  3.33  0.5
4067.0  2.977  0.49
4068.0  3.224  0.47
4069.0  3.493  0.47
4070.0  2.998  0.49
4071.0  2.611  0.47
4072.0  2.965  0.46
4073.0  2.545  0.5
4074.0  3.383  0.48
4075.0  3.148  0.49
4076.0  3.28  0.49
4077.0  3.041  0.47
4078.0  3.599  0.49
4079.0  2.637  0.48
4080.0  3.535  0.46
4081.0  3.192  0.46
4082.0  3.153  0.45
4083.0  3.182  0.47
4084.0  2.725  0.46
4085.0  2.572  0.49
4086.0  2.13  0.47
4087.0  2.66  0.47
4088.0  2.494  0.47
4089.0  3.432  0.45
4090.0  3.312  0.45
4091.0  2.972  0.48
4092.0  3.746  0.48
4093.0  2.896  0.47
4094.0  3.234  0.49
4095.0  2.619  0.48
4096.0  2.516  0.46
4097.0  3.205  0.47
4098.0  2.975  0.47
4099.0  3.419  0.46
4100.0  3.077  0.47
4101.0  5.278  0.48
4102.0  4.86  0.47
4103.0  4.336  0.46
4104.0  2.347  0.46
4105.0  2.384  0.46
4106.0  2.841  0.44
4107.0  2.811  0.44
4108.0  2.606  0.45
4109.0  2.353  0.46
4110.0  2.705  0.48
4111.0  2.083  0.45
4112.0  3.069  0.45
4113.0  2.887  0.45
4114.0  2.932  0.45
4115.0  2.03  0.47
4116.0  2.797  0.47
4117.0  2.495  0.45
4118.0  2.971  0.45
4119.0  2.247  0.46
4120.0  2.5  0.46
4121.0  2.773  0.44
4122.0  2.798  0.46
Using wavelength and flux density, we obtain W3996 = 1.17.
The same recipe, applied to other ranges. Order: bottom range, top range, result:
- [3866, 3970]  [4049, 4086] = 1.16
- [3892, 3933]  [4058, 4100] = 1.12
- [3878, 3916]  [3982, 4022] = 1.10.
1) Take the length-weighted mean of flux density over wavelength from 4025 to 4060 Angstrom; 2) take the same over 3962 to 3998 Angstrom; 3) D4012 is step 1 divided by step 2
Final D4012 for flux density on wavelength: 1.1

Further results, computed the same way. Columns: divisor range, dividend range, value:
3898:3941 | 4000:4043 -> 1.09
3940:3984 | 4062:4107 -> 1.13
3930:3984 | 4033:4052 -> 1.18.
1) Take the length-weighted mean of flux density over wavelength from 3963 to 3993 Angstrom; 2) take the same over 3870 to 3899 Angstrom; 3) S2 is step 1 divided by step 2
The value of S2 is 1.0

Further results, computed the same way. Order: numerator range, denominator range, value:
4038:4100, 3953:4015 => 1.08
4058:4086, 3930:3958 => 1.10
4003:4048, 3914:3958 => 1.10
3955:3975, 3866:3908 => 0.85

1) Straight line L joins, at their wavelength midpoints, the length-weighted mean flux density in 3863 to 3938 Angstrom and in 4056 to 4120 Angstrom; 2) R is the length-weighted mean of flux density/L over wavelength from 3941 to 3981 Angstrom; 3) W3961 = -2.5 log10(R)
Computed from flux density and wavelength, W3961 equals 0.086 mag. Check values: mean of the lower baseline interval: 2.96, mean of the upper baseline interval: 3.01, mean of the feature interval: 2.75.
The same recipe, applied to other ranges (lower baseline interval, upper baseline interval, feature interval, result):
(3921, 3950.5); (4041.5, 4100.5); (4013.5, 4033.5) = -0.05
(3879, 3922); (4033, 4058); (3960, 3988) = 0.15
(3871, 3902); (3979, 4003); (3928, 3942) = 0.13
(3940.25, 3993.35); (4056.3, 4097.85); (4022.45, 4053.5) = -0.09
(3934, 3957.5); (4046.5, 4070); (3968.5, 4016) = 0.02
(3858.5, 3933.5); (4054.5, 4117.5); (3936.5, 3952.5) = 0.04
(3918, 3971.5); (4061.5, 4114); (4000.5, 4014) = -0.09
